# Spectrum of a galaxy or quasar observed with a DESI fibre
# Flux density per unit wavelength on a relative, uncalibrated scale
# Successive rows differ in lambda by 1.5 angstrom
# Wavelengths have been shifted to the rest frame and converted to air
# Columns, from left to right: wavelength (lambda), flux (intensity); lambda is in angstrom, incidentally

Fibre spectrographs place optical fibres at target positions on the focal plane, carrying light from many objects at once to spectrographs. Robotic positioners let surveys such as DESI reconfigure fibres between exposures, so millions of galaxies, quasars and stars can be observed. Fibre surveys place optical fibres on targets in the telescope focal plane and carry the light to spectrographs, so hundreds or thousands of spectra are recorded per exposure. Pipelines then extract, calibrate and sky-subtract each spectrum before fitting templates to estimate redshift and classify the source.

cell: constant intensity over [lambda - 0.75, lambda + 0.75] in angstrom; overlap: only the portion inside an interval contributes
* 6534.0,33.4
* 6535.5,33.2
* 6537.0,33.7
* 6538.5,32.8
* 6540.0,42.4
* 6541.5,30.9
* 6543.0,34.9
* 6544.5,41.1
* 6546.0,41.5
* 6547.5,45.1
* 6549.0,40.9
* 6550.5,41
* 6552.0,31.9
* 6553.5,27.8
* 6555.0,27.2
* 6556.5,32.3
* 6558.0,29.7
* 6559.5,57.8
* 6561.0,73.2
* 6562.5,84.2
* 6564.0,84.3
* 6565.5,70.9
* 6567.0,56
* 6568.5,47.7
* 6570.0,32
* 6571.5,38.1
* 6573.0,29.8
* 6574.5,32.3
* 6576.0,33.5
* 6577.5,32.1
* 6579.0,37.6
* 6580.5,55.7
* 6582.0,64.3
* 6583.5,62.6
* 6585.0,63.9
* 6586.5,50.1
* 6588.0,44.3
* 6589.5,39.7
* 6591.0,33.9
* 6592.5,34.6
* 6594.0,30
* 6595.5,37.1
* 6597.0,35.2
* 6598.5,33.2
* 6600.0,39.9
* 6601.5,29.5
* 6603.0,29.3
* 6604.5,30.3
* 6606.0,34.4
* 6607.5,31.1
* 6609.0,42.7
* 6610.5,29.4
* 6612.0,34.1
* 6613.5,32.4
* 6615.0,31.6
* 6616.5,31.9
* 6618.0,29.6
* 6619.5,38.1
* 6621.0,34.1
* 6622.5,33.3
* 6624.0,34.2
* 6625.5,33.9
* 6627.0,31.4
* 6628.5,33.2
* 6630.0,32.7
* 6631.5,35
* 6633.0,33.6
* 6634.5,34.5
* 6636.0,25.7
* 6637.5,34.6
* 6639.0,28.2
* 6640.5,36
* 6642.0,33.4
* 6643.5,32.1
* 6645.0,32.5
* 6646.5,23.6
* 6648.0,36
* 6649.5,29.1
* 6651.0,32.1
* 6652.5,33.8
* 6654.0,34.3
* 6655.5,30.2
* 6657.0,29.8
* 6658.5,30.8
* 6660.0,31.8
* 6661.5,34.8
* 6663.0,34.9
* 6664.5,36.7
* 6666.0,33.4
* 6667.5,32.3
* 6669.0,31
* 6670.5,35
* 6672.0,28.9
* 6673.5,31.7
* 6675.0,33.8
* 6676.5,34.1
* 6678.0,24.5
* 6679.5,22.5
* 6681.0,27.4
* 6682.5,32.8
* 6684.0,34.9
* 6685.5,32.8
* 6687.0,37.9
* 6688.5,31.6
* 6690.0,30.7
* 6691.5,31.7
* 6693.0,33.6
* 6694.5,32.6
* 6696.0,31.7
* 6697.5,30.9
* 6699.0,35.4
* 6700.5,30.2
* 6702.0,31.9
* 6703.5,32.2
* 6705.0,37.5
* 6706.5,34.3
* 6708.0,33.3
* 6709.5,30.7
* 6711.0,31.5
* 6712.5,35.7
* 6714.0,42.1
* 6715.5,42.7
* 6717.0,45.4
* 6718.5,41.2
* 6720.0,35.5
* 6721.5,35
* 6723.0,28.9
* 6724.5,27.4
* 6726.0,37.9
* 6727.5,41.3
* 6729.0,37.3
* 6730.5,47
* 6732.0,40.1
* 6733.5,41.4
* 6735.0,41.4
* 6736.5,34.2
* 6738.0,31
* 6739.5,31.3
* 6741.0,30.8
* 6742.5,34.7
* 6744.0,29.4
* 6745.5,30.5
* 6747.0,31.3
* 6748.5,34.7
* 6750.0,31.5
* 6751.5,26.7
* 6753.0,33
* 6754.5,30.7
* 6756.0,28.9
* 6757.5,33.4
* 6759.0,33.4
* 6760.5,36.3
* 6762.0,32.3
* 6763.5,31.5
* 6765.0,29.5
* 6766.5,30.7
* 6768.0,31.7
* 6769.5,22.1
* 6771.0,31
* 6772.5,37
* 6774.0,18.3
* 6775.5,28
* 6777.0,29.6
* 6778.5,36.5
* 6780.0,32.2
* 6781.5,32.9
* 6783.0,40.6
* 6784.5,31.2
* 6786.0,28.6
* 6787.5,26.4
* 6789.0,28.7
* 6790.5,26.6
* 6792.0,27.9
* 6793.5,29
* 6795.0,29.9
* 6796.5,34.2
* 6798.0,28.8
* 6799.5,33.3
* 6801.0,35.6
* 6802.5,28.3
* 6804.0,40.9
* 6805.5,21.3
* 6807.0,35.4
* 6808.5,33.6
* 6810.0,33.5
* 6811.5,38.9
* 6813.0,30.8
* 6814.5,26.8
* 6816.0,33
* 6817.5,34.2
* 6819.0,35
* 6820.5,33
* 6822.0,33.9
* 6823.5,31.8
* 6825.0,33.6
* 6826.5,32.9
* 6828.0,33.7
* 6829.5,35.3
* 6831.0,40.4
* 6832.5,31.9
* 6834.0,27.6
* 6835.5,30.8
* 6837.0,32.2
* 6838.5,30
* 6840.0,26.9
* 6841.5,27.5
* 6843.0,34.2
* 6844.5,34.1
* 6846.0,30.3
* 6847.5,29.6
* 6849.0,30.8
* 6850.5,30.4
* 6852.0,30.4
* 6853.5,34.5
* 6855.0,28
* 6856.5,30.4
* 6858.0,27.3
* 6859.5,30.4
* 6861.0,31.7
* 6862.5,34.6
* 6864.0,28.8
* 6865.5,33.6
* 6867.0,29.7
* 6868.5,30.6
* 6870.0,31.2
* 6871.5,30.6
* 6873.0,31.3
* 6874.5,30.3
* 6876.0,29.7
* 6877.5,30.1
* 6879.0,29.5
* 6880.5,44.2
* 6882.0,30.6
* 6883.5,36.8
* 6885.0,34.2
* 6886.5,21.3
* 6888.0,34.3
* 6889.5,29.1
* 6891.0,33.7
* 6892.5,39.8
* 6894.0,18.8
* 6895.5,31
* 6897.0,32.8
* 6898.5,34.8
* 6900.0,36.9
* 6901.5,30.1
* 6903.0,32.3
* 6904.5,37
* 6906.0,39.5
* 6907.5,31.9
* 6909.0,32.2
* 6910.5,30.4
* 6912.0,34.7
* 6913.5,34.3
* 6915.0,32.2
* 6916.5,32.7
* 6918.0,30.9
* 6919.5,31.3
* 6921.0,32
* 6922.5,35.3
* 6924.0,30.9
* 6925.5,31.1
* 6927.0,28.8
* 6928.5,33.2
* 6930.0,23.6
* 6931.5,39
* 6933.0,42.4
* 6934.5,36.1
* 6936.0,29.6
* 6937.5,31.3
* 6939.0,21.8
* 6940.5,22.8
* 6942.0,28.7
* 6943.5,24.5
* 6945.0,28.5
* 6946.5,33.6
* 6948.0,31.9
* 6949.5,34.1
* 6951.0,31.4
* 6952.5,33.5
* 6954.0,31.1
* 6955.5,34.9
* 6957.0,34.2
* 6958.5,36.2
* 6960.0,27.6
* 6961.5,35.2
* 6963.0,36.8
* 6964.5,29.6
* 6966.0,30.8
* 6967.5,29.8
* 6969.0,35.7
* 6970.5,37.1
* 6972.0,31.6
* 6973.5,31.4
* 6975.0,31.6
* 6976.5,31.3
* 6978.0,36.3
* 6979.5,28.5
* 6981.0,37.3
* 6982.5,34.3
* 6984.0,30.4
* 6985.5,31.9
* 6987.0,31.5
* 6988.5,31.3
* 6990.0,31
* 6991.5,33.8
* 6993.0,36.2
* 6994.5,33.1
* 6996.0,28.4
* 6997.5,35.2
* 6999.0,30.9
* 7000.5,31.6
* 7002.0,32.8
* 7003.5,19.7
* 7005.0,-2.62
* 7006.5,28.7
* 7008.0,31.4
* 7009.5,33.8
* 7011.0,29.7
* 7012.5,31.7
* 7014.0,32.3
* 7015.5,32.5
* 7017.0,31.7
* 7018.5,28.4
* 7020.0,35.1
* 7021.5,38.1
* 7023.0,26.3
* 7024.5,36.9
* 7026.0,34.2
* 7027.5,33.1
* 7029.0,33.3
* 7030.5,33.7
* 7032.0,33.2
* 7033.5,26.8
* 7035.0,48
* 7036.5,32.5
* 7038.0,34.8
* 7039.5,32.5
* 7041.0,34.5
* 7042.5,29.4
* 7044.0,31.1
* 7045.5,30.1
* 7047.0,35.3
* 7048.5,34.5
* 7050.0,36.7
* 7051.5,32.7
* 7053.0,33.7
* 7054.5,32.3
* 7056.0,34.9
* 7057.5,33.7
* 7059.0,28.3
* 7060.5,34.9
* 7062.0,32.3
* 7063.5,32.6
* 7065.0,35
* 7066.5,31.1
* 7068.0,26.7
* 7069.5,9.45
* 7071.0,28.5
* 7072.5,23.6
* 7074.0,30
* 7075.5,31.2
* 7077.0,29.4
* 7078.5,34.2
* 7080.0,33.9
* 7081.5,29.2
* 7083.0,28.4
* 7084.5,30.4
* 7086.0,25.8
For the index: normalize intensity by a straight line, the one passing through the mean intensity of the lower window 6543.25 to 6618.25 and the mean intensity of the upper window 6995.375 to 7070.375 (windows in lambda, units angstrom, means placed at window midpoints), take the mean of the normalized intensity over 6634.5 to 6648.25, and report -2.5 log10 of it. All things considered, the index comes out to 0.27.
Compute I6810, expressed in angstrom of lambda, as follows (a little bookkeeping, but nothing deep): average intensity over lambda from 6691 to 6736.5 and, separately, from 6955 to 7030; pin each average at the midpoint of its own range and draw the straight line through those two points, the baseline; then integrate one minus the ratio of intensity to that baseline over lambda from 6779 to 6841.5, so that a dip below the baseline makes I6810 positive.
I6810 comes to 4.5 angstrom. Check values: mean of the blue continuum 35.9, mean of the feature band 32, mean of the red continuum 31.6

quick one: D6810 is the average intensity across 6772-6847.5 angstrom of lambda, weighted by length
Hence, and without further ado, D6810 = 31.7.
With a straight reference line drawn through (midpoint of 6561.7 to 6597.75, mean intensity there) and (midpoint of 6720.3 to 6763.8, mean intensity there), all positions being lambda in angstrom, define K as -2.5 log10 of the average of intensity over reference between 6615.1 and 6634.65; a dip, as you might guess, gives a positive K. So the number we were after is 0.29 mag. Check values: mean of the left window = 47.1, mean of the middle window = 33.4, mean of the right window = 33.9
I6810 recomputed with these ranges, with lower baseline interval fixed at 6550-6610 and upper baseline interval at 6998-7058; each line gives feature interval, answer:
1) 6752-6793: 8.1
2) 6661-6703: 8.6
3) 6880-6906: 1.7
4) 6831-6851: 3.1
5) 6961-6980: 0.2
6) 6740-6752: 2.3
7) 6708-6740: 1.9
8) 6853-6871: 2.5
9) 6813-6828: 1.7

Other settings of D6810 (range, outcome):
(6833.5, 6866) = 30.6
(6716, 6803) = 32.7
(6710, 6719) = 39.5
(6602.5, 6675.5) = 32.6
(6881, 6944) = 31.9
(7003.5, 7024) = 28.8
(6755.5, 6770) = 31.2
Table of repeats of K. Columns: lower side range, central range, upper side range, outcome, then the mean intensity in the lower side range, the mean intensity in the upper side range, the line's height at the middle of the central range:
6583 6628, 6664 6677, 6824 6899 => 0.071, 36.4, 31.5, 35.1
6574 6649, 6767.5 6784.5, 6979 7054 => 0.114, 36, 31.9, 34.3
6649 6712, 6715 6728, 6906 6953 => -0.157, 32.2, 31.6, 32.1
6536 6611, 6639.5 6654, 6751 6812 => 0.186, 41.9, 31.2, 38.1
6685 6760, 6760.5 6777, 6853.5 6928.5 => 0.142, 34.3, 32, 33.7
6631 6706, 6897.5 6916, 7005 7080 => -0.067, 32.1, 31.6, 31.8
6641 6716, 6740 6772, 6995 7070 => 0.038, 32.6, 31.4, 32.3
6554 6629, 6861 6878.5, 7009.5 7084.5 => 0.146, 40.9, 31.9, 35.4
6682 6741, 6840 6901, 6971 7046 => 0.064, 35.2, 31.6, 33.3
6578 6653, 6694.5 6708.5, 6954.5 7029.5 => 0.063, 36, 31.6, 35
